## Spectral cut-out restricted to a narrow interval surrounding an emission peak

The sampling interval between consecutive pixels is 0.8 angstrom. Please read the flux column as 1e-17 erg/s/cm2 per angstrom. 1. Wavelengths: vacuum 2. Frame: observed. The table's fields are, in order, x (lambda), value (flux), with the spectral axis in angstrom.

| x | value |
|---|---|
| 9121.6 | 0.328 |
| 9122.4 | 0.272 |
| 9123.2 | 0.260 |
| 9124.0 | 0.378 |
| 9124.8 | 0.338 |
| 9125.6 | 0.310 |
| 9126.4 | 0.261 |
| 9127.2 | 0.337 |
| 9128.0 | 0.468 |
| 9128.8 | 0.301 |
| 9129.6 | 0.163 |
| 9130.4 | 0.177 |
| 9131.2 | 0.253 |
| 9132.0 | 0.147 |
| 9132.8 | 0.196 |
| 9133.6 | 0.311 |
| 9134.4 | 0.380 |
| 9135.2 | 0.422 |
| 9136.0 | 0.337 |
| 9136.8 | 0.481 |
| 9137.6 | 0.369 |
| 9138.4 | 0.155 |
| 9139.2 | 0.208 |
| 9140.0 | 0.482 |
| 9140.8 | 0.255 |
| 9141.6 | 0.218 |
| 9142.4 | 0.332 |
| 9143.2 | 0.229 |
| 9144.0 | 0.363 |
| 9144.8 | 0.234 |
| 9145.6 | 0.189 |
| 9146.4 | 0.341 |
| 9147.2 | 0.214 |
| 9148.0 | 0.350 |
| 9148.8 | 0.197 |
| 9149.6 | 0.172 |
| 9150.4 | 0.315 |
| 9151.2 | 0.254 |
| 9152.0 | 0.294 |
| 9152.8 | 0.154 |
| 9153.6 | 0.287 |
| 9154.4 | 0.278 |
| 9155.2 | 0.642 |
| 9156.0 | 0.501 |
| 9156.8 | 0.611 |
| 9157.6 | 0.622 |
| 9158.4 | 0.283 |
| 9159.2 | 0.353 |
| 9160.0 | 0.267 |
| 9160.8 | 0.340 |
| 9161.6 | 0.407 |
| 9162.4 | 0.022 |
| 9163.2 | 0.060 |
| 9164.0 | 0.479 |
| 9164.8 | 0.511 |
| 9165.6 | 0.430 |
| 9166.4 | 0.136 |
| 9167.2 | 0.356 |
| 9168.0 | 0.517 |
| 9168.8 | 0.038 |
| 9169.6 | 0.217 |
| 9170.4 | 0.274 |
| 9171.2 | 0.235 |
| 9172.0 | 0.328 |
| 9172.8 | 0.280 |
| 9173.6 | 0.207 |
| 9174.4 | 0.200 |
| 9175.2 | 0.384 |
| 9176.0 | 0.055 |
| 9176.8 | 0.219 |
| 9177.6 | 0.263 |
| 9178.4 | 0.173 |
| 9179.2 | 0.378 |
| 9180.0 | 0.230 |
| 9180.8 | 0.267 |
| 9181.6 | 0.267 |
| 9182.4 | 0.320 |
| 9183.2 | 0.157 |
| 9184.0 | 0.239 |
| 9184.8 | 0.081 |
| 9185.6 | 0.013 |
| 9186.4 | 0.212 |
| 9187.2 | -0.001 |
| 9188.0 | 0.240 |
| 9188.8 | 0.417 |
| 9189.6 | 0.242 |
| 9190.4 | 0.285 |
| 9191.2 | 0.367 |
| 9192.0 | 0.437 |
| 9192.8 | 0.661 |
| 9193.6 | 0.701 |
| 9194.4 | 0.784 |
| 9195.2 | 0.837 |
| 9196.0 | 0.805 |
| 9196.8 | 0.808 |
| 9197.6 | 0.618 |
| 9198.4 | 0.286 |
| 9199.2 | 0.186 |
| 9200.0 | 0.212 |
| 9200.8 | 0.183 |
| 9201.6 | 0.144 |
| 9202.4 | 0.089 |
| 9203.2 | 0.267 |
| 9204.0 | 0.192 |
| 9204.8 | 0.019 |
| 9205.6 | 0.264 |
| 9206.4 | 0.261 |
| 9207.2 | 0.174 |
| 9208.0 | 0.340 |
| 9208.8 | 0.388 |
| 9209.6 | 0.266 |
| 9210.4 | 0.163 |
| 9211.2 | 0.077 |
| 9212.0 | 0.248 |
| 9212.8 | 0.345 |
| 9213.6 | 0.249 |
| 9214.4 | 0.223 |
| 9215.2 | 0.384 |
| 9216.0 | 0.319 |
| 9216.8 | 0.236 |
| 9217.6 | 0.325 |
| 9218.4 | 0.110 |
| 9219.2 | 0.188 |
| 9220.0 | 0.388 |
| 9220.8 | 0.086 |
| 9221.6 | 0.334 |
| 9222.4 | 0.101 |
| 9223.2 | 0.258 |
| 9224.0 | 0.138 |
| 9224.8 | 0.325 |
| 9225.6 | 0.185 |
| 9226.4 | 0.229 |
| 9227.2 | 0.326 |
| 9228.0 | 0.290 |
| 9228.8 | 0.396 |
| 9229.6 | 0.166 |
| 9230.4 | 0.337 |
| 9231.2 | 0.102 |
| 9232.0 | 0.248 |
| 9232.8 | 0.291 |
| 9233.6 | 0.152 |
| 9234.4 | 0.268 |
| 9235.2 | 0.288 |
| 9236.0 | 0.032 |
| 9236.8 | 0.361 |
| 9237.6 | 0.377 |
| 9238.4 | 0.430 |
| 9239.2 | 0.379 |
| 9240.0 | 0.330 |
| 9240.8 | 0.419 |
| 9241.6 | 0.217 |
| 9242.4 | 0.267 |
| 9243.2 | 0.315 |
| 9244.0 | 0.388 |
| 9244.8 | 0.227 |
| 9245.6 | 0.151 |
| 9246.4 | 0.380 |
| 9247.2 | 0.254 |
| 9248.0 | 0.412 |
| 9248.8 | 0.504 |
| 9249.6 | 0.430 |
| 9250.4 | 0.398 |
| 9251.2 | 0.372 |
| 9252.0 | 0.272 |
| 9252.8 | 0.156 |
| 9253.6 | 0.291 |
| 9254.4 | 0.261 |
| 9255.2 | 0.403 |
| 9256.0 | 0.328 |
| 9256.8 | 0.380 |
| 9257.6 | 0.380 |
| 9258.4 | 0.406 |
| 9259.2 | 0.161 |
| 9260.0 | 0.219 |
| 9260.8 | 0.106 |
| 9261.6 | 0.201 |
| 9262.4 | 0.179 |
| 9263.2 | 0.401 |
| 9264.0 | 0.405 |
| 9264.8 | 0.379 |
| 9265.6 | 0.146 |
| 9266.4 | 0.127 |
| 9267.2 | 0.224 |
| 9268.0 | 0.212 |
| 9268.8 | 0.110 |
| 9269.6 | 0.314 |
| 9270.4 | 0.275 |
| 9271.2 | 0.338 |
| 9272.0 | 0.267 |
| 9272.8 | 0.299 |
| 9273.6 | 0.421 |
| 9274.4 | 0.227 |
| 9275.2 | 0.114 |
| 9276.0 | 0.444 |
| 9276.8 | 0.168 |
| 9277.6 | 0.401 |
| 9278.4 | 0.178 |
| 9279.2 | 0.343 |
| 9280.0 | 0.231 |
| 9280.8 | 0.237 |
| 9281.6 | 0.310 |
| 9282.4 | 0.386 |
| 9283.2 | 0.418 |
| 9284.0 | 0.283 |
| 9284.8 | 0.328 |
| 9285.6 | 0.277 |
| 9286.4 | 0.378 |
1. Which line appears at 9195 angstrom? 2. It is H-gamma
